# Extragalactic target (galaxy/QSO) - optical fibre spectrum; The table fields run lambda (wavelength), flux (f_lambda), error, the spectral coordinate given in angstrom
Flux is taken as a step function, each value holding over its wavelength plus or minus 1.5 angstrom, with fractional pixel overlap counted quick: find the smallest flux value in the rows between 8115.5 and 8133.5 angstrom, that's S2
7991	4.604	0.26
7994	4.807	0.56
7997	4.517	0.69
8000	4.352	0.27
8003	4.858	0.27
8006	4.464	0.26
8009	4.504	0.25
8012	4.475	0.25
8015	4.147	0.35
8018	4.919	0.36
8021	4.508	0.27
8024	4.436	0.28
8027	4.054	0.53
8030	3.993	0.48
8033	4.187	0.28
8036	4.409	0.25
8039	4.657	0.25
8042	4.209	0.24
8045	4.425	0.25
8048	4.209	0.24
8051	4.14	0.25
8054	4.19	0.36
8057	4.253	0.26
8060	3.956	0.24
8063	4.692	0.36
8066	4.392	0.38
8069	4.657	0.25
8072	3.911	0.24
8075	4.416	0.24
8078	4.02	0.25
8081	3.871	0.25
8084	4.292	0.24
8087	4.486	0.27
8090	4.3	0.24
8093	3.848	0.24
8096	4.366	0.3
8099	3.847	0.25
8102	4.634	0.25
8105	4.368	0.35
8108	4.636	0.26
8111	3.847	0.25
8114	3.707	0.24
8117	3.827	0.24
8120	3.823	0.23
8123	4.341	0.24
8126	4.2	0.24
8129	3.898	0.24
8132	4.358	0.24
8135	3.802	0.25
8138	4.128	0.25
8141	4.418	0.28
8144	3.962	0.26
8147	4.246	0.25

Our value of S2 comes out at 3.823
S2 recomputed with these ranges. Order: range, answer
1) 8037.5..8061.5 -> 3.956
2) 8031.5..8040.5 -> 4.187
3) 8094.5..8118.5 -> 3.707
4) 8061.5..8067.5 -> 4.392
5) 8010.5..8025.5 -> 4.147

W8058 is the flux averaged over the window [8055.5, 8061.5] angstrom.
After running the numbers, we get 4.1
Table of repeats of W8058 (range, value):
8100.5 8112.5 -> 4.37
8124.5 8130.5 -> 4.05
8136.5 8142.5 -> 4.27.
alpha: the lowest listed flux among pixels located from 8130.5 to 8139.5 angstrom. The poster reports 3.802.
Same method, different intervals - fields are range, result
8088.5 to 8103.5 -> 3.847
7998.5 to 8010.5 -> 4.352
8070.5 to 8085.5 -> 3.871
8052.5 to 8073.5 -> 3.911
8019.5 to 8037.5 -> 3.993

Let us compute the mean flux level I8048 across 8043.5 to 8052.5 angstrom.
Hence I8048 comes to 4.26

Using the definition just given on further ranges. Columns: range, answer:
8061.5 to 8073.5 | 4.41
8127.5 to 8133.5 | 4.13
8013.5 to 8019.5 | 4.53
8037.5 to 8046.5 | 4.43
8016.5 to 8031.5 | 4.38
